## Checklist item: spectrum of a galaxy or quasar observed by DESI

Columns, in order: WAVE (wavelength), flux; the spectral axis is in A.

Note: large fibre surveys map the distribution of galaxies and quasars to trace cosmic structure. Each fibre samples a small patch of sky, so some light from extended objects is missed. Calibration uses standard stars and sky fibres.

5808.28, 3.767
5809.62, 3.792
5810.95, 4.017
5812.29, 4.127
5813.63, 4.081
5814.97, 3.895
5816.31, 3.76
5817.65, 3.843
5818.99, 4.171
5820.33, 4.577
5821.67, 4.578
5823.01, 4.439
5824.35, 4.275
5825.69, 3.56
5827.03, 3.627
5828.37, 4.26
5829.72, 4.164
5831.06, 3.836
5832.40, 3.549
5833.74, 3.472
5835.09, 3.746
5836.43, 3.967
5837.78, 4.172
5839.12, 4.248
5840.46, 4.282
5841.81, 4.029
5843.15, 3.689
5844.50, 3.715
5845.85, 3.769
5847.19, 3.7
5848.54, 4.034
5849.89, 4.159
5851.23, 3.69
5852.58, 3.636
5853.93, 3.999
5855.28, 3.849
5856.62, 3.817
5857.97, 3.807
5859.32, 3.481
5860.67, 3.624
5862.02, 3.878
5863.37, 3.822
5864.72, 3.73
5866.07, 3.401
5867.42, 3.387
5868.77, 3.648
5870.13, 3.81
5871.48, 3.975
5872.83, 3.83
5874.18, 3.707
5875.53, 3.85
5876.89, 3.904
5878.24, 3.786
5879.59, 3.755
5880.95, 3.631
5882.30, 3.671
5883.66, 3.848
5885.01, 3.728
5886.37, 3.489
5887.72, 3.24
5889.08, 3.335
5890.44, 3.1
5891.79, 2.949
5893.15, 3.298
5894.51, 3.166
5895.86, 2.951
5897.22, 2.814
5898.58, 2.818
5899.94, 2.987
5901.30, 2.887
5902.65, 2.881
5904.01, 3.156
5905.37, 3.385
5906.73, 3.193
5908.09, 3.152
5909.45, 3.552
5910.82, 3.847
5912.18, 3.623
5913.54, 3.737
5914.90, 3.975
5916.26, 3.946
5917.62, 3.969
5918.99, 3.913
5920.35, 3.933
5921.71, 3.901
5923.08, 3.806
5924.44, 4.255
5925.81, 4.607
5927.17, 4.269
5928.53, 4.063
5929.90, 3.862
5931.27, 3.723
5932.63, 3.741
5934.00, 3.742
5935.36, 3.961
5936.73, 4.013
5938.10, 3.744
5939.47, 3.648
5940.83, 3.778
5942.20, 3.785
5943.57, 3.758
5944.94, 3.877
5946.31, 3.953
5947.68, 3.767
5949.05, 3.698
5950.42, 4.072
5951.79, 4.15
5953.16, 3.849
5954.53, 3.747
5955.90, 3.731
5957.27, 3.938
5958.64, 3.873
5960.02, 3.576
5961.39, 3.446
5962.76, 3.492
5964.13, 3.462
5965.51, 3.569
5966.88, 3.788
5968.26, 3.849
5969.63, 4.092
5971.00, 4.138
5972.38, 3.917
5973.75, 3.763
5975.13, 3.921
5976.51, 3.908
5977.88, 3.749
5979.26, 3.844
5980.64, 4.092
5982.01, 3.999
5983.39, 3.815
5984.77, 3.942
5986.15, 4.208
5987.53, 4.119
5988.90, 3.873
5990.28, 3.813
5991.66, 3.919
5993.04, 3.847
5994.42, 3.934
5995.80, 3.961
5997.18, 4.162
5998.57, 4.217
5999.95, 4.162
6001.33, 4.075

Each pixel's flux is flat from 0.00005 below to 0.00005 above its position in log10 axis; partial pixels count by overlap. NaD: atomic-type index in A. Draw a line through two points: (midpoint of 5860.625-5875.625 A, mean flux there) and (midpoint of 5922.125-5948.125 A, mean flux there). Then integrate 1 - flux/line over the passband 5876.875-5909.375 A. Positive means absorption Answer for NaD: 4.3 A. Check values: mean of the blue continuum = 3.72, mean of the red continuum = 3.91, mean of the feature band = 3.29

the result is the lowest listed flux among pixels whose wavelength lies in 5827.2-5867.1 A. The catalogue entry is 3.401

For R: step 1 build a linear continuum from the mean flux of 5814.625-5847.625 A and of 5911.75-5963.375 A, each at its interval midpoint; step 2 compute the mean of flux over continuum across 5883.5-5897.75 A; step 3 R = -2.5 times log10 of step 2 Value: 0.20 mag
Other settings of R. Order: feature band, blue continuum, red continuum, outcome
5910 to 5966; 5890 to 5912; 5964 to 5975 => -0.10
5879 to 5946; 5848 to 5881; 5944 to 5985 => 0.06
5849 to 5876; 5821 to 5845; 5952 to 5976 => 0.05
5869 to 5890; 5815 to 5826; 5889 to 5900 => -0.14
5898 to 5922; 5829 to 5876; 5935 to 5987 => 0.10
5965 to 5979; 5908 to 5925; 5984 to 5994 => 0.02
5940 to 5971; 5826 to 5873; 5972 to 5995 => 0.03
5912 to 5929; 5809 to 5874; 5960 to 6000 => -0.03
